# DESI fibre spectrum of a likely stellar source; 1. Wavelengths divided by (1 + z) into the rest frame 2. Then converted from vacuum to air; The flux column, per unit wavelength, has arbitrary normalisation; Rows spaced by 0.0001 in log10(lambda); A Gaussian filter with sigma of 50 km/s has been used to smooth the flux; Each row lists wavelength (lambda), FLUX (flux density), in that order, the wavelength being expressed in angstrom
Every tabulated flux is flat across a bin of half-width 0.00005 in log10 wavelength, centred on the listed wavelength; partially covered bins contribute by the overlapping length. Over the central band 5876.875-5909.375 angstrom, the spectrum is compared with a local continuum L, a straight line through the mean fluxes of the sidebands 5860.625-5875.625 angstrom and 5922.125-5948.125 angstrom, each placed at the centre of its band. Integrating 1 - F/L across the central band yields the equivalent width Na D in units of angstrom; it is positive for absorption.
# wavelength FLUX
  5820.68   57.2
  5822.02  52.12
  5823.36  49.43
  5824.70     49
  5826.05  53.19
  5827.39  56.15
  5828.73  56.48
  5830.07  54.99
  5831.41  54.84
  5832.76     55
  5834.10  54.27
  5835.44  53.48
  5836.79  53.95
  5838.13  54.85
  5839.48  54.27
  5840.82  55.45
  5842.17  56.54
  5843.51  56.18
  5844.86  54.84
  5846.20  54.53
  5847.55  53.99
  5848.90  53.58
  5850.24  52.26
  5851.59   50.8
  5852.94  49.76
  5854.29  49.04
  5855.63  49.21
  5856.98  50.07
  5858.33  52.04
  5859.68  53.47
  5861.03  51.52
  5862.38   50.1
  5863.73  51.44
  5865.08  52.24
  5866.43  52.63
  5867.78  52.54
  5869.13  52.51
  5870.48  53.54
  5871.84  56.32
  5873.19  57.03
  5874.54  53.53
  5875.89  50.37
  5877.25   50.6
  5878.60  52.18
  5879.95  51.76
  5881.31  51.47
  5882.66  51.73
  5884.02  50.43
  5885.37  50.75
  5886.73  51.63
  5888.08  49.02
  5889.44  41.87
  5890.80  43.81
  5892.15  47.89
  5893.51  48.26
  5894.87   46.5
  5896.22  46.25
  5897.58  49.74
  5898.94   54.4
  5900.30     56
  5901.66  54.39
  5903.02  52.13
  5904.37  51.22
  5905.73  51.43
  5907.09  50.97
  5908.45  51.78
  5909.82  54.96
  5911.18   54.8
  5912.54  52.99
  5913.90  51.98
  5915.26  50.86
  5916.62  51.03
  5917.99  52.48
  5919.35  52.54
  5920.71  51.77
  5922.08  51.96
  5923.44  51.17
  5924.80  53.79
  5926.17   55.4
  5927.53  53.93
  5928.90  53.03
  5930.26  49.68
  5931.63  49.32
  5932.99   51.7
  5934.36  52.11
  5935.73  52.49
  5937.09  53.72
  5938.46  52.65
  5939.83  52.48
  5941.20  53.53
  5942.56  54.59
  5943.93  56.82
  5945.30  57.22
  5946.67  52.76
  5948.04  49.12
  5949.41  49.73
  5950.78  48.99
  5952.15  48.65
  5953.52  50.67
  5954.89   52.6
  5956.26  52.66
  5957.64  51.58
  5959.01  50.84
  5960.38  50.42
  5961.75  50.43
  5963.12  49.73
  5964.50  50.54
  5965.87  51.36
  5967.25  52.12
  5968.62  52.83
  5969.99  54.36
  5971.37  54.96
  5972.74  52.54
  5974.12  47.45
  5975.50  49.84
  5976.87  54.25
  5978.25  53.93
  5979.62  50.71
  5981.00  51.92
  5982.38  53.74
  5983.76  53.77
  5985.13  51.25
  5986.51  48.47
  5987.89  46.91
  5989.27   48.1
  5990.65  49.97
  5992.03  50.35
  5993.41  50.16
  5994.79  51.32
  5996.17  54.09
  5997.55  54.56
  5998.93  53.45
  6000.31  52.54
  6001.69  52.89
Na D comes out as 1.66 angstrom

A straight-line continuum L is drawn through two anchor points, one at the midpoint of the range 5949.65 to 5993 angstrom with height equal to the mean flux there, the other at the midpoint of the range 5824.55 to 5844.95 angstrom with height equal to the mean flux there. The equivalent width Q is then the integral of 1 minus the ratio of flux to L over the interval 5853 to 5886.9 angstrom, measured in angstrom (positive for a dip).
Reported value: 1.19 angstrom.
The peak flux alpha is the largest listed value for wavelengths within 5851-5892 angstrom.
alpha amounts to 57.03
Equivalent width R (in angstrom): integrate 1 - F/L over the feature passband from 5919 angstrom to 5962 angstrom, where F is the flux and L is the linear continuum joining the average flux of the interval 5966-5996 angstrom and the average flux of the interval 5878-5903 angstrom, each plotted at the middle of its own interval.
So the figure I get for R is -1.2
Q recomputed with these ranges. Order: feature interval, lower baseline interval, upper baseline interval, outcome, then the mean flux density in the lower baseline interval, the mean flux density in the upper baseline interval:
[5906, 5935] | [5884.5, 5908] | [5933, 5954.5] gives -0.7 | 49.8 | 52.3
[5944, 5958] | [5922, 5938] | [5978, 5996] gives 0.1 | 52.4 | 50.8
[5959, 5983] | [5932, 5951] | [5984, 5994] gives -0.5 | 52.7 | 49.5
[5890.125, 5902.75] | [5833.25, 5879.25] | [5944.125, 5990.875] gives 0.6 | 52.9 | 51.4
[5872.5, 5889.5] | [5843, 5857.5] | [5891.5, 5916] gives 0.2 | 52.2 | 51.5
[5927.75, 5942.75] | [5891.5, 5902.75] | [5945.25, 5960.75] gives -0.4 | 50.5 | 51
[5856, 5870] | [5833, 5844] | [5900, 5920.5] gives 0.6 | 54.9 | 52.6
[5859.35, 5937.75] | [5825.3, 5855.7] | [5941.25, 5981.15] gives 1.9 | 53.9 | 51.9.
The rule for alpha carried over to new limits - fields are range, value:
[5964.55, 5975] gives 54.96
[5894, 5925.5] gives 56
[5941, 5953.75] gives 57.22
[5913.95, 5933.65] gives 55.4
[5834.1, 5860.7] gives 56.54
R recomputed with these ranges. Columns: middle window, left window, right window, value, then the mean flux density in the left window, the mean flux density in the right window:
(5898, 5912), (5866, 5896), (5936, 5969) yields -0.56 angstrom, 50.7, 51.9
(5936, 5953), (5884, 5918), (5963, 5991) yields -0.47 angstrom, 50.6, 51.4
